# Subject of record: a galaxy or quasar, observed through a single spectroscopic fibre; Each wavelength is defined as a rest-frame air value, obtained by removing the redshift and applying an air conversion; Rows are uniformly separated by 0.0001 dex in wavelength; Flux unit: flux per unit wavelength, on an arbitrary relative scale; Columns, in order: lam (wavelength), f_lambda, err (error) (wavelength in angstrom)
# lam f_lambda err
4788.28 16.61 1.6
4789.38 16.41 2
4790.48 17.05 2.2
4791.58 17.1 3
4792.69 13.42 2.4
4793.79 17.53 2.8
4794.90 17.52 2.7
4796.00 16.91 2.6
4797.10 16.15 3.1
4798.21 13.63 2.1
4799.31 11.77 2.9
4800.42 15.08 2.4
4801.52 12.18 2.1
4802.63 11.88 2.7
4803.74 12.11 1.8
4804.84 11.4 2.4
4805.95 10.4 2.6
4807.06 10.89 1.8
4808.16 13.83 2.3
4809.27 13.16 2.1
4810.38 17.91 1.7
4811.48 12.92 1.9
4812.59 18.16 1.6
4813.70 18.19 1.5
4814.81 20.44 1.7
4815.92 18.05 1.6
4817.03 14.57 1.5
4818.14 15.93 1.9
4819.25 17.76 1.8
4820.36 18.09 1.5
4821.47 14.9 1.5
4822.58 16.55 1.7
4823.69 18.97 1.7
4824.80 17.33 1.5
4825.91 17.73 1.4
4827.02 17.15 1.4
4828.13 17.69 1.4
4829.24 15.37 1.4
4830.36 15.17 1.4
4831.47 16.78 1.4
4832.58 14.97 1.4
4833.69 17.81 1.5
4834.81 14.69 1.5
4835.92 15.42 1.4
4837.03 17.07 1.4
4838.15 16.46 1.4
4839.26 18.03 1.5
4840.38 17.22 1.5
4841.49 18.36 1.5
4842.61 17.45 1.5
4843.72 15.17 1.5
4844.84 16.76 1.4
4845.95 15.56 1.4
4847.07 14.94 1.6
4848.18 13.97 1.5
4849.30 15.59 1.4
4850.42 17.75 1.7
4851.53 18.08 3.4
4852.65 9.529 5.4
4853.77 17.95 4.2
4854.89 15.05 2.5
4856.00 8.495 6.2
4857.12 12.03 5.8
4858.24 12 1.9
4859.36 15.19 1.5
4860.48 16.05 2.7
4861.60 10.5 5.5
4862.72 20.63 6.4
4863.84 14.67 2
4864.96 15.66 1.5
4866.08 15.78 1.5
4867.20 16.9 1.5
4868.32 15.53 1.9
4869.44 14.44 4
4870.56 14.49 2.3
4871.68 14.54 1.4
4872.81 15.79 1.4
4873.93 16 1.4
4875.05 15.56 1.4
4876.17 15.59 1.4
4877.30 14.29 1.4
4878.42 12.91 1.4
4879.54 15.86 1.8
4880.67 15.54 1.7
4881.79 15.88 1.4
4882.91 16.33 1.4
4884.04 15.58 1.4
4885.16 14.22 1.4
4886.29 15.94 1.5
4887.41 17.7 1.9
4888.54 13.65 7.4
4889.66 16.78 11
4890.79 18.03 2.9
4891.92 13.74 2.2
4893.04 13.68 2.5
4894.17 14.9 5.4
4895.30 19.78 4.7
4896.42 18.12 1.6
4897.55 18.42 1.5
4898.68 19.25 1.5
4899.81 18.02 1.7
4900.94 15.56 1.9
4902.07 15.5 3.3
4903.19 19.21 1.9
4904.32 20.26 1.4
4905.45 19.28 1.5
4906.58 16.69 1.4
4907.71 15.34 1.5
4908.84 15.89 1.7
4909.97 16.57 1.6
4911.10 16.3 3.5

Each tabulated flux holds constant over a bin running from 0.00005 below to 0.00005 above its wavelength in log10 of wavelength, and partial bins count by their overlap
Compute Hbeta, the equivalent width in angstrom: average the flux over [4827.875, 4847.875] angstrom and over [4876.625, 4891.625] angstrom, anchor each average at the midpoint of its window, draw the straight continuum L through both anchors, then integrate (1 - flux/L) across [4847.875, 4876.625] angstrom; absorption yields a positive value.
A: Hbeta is 1.8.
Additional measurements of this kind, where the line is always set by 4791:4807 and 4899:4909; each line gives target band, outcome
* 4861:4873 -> 0.6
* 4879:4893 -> 0.9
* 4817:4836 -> -2.2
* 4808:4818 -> -1.4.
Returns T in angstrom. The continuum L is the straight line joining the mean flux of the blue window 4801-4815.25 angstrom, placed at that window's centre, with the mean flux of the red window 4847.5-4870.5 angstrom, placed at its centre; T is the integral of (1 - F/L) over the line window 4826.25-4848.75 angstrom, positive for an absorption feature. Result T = -2.9 angstrom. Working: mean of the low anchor 14.1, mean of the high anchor 14.8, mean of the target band 16.3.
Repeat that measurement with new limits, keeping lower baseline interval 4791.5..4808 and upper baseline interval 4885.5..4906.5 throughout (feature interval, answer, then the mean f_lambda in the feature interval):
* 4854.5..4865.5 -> 1.3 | 14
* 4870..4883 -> 1.0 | 15.2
